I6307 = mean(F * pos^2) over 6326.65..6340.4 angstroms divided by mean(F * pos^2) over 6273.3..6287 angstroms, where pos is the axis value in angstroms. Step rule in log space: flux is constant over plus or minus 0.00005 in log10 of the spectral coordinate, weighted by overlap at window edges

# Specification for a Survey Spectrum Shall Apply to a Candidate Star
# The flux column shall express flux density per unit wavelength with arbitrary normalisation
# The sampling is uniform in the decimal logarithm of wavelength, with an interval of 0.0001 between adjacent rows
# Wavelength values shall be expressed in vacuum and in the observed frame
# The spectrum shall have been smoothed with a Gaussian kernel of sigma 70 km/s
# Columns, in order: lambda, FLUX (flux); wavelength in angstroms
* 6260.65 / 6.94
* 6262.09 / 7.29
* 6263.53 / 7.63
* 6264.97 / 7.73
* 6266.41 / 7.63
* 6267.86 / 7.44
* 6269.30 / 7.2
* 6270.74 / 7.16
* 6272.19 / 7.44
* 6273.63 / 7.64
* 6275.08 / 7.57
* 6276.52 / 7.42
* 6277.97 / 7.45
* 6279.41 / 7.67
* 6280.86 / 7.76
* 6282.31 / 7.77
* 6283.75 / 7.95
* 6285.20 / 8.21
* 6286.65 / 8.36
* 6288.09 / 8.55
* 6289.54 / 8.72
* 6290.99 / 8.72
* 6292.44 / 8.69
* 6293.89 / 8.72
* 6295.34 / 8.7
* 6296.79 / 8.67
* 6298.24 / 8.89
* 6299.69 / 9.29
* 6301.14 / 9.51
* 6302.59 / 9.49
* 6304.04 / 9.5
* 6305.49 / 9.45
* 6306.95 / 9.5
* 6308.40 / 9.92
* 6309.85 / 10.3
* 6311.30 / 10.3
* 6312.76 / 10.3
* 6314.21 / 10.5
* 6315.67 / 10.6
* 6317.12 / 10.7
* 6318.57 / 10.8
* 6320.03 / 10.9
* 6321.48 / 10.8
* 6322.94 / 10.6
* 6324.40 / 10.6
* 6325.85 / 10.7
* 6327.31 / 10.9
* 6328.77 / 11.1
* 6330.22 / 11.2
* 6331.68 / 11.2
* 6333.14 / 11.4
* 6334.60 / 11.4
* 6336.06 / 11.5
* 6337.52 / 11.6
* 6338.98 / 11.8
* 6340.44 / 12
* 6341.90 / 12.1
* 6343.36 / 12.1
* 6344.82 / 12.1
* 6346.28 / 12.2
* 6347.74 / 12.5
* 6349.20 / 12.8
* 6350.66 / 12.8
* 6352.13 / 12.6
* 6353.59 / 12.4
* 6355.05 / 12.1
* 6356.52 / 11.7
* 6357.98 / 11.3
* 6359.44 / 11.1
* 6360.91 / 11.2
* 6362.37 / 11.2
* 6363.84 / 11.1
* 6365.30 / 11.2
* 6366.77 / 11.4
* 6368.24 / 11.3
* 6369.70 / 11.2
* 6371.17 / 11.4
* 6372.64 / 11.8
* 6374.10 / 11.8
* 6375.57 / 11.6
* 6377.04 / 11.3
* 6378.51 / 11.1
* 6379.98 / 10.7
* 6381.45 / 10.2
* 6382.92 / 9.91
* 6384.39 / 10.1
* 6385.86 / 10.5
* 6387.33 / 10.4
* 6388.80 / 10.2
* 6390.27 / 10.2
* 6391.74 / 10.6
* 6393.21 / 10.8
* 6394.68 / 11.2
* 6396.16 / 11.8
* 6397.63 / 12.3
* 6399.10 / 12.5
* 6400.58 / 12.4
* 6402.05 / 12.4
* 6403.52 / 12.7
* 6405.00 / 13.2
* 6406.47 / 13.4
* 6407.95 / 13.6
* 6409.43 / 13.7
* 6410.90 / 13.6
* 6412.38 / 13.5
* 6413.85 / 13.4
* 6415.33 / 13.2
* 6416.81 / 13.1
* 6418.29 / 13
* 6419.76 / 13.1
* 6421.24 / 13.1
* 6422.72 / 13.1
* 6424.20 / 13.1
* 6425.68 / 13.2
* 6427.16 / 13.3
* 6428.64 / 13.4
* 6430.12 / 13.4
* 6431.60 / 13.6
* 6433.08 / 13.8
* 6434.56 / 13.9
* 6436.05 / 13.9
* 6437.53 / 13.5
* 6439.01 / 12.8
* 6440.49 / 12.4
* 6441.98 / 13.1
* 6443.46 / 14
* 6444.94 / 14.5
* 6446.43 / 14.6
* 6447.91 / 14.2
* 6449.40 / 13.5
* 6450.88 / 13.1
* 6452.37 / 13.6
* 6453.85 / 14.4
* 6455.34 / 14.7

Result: 1.5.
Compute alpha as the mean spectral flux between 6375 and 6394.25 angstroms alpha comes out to 10.6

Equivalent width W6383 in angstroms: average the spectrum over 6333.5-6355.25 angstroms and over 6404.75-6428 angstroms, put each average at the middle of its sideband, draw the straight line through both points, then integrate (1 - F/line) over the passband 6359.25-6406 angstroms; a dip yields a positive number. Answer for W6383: 5.3 angstroms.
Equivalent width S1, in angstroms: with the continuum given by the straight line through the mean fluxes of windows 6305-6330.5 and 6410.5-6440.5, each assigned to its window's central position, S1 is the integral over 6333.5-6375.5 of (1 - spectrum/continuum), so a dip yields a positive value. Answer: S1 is -1.15 angstroms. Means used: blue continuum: 10.5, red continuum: 13.3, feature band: 11.8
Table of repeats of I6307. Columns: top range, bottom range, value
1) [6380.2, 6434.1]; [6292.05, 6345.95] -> 1.21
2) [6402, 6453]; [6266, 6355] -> 1.40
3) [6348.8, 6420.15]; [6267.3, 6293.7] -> 1.55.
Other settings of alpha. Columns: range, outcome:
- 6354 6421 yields 11.8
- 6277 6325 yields 9.32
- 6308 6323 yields 10.5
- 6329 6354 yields 12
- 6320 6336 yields 11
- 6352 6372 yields 11.5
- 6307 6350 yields 11.2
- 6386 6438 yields 12.7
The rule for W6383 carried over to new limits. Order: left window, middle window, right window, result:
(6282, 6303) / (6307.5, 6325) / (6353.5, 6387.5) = -2.0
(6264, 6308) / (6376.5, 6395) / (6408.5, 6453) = 2.1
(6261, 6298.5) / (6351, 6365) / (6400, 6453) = -1.1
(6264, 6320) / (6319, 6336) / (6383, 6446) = -1.9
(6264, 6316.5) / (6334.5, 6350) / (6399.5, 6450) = -2.3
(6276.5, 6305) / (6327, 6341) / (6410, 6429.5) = -1.8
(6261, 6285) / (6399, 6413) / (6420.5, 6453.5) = -0.8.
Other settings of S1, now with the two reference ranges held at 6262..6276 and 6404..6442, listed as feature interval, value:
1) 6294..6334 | -4.3 angstroms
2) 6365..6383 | 0.4 angstroms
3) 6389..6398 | 0.9 angstroms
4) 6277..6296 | -0.2 angstroms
